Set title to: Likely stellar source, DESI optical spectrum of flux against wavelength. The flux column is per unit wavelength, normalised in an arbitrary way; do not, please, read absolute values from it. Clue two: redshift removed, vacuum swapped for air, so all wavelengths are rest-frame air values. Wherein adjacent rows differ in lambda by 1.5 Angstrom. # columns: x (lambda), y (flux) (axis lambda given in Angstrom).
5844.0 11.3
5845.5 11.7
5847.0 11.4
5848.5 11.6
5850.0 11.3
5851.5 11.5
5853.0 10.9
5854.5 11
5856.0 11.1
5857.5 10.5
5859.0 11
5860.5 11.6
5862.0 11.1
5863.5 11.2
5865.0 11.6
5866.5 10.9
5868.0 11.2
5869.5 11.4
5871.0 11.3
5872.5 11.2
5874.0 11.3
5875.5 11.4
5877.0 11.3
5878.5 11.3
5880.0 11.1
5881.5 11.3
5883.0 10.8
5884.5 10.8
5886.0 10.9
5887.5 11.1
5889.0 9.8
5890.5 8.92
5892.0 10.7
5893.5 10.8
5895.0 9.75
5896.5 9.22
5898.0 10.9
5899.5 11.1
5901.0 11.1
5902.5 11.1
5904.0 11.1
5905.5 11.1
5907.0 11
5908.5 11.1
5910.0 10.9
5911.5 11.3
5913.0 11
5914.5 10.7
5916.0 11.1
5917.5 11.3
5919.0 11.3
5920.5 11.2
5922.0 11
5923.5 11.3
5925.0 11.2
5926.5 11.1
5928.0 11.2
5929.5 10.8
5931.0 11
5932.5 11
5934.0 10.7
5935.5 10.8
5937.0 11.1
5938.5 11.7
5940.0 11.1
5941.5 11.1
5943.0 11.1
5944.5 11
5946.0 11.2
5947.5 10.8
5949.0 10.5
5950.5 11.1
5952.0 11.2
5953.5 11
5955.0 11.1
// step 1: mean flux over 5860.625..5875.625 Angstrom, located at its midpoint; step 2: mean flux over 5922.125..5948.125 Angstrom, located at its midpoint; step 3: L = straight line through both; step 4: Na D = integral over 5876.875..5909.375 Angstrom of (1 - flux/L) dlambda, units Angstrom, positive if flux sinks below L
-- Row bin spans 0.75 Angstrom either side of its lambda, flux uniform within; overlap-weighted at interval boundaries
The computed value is 1.3 Angstrom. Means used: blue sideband 11.3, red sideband 11.1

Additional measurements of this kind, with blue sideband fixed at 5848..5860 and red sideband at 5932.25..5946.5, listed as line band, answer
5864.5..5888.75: -0.1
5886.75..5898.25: 1.0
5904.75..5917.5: 0.1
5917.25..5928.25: -0.1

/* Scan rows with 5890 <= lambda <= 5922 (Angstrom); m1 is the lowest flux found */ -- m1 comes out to 8.92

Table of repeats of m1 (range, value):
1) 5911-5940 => 10.7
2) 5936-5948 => 10.8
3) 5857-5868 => 10.5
